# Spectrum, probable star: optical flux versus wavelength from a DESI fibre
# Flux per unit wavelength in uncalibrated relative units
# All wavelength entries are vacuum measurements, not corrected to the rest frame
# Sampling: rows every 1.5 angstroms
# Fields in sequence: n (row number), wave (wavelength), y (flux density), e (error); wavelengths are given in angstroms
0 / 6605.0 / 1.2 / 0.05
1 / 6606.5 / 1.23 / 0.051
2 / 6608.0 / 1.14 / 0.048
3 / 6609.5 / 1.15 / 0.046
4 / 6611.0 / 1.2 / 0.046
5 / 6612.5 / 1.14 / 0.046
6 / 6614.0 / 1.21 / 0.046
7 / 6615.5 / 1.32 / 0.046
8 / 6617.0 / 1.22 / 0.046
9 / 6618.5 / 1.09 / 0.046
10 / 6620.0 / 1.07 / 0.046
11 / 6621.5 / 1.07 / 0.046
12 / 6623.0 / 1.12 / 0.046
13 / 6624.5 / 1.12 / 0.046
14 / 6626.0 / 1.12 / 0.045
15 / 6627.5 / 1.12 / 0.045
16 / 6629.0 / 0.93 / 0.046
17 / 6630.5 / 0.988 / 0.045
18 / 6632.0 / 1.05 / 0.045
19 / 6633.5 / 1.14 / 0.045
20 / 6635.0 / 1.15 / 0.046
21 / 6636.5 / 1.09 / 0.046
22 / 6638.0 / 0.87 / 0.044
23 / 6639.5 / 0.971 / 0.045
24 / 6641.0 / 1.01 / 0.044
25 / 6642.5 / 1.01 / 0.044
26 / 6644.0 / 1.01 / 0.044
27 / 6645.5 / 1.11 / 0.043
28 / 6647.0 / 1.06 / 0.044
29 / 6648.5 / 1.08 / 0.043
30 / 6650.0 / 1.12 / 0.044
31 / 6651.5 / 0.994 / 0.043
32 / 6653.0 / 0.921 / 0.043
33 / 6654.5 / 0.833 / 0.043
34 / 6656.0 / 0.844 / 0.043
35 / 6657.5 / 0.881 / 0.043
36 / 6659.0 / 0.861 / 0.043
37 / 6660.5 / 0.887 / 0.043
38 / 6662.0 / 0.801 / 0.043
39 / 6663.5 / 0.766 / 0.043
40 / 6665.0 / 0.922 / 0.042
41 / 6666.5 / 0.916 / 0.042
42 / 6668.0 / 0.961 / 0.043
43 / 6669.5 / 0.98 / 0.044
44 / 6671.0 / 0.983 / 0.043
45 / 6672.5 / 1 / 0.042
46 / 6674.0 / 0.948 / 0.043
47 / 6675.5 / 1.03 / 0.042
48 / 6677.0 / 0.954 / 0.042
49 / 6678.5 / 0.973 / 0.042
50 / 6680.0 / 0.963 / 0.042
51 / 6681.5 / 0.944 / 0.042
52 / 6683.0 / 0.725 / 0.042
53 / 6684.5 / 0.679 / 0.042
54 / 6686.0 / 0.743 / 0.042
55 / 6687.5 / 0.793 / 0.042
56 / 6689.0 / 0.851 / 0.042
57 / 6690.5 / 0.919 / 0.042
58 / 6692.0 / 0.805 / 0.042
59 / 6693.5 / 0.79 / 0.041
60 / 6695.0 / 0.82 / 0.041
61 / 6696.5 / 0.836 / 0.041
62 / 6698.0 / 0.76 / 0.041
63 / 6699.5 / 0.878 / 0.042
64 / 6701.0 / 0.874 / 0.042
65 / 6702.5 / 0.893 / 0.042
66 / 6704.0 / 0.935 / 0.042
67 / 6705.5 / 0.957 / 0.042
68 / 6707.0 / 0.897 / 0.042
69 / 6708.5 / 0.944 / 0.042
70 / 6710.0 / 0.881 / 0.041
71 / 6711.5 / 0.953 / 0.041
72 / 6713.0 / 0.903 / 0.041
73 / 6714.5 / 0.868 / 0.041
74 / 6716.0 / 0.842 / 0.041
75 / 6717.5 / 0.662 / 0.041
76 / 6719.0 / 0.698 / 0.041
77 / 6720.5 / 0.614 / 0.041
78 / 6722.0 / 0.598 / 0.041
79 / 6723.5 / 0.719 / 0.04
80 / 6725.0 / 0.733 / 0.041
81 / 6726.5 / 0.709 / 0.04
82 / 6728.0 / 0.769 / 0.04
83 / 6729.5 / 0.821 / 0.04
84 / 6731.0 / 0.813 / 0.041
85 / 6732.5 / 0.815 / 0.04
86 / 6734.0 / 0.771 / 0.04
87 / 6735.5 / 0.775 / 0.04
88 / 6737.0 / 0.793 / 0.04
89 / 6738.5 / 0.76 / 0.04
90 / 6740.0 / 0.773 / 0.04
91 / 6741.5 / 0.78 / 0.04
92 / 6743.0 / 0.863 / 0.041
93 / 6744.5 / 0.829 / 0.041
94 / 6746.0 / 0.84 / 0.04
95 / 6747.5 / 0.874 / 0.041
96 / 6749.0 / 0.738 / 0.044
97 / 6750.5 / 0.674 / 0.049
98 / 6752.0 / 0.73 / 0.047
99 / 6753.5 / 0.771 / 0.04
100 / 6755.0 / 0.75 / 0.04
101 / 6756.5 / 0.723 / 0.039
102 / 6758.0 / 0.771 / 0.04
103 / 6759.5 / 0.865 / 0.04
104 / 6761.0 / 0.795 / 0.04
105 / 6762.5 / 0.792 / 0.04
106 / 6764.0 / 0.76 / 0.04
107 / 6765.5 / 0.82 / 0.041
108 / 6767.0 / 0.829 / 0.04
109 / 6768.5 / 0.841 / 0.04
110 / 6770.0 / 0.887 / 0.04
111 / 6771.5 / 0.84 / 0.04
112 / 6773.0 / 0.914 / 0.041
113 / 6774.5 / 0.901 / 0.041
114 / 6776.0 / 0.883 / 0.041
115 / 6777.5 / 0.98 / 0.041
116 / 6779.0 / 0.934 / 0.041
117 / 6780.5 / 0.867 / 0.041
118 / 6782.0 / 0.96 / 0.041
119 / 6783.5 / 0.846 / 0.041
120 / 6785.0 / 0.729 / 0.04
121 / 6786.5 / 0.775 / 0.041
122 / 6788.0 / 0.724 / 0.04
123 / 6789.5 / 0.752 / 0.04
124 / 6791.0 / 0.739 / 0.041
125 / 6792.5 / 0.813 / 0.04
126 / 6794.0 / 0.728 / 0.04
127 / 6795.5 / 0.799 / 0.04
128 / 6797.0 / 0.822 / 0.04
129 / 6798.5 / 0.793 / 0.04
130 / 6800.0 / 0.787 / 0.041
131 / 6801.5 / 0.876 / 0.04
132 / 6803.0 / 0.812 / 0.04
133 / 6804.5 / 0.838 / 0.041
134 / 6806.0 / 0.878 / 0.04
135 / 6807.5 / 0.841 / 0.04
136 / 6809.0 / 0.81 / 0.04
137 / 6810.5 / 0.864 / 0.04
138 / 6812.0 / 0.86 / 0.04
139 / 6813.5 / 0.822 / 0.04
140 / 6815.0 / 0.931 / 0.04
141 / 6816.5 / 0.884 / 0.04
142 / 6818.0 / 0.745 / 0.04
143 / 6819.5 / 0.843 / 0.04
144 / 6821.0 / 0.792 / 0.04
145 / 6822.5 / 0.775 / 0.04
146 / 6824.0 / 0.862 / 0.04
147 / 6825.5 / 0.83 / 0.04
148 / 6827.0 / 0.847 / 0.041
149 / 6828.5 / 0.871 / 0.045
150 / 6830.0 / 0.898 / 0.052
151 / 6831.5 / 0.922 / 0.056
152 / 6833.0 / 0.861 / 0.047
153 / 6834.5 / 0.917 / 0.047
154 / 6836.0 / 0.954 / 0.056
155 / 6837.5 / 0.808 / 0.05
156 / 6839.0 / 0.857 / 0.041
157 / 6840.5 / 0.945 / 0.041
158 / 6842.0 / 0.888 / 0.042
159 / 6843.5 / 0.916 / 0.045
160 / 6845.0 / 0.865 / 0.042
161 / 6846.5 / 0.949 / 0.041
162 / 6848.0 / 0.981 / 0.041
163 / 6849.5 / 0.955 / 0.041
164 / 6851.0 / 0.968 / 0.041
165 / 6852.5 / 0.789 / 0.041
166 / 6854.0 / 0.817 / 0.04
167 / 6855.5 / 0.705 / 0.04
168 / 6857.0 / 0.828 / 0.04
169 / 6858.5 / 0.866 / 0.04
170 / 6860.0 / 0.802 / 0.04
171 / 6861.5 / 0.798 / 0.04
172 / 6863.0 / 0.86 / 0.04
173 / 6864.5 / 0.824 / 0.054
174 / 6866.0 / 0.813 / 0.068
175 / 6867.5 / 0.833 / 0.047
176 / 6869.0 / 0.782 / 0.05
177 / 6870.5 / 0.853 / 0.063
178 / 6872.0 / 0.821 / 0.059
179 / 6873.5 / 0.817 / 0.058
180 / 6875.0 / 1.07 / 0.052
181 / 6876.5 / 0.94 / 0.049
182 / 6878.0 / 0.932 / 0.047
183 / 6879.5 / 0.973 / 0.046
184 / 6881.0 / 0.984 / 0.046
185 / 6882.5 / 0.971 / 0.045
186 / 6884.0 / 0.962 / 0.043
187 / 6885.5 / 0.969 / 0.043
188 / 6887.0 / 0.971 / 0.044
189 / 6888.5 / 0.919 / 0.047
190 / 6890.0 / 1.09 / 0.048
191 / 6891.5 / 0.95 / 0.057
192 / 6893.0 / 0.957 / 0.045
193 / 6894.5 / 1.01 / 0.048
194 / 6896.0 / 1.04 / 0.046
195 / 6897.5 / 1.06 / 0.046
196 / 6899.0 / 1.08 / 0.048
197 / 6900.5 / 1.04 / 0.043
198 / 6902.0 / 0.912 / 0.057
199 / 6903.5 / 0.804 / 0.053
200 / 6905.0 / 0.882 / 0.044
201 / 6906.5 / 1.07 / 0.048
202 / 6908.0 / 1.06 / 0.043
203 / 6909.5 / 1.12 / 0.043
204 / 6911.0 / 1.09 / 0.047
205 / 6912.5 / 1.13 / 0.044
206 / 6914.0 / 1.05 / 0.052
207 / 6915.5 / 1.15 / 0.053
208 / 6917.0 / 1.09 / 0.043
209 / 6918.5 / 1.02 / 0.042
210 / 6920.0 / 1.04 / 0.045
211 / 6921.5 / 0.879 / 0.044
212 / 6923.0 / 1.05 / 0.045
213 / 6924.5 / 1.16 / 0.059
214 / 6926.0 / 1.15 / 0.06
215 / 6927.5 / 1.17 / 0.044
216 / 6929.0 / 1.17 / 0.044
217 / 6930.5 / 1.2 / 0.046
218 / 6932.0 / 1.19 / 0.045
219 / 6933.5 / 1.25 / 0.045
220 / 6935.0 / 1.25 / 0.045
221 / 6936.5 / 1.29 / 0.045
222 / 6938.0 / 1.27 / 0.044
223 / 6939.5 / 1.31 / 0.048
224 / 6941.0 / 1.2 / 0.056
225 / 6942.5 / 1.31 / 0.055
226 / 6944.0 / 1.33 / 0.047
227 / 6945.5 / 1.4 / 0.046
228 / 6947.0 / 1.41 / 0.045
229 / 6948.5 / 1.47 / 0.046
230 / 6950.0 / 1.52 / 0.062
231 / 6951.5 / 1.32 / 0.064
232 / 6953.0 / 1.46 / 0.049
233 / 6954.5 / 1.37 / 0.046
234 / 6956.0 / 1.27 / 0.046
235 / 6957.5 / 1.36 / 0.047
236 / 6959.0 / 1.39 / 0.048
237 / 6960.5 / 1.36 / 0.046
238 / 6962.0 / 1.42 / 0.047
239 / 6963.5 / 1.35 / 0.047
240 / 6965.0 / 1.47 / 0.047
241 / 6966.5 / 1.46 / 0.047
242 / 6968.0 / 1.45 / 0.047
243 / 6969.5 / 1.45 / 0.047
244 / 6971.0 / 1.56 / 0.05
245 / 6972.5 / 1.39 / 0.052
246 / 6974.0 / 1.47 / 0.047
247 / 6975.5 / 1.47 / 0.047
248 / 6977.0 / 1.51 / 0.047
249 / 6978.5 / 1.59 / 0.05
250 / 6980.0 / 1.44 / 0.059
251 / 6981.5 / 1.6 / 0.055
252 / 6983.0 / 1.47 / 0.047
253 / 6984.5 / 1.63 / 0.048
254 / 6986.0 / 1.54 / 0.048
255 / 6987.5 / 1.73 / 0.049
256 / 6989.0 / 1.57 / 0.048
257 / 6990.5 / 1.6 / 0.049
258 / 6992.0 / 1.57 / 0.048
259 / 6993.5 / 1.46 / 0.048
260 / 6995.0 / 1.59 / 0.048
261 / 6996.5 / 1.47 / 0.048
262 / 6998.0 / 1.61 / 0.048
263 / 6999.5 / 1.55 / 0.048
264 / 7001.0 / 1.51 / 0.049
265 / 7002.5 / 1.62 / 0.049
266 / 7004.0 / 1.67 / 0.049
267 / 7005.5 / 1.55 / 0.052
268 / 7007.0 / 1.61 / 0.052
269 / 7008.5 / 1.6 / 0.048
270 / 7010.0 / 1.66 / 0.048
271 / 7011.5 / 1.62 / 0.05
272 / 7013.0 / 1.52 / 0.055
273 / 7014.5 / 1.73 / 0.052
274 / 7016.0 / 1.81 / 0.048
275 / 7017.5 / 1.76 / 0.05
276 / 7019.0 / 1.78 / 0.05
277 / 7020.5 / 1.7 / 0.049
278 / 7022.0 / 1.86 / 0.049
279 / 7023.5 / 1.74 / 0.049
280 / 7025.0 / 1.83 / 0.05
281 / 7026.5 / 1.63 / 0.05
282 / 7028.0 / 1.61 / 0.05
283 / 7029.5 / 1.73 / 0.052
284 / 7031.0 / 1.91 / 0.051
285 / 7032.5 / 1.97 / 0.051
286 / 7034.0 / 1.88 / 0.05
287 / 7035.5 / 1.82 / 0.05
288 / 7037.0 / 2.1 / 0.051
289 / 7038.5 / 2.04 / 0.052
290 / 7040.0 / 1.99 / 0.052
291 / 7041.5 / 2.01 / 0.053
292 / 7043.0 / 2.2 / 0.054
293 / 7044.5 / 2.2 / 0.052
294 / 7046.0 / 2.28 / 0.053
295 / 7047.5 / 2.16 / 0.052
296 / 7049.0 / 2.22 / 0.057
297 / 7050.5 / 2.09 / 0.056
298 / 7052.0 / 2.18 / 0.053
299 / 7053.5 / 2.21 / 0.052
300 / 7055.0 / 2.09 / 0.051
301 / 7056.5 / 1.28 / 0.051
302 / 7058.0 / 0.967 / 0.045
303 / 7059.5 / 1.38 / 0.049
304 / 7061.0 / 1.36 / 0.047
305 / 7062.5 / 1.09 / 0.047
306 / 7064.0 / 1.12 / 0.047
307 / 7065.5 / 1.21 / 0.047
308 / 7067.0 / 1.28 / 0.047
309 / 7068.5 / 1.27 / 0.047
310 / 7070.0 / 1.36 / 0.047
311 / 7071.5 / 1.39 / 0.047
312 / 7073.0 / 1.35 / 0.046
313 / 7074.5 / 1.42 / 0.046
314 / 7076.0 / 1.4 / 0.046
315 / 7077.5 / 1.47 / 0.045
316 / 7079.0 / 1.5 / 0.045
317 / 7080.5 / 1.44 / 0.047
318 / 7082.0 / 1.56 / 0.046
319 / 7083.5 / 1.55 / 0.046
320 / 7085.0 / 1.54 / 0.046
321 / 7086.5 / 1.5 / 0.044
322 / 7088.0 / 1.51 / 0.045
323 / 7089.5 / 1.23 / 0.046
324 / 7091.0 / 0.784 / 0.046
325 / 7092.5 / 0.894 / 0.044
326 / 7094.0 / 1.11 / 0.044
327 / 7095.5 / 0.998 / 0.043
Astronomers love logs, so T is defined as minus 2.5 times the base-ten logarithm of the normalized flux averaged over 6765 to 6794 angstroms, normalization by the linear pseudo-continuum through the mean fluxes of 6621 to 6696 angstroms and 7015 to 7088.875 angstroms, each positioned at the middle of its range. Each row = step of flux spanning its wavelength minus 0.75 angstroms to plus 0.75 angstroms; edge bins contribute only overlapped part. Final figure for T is 0.37 mag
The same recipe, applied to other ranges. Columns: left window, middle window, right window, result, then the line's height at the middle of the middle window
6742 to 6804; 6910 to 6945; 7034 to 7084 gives 0.102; 1.28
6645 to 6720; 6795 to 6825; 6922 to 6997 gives 0.326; 1.12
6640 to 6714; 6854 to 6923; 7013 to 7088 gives 0.383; 1.35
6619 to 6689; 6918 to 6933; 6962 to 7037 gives 0.315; 1.48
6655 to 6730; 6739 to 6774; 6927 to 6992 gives 0.220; 0.984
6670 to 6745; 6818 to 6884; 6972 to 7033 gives 0.361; 1.22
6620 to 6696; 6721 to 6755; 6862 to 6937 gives 0.256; 0.973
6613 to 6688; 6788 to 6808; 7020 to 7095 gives 0.455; 1.22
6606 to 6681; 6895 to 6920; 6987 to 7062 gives 0.425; 1.53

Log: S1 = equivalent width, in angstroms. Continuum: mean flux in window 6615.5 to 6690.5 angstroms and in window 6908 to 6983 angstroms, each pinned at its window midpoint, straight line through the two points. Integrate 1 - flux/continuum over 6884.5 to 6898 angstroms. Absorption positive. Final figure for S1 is 2.7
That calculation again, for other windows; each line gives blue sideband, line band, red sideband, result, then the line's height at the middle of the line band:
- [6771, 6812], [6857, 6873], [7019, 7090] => 3.65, 1.07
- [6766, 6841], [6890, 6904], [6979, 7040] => 2.64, 1.22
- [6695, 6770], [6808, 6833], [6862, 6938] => 1.84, 0.915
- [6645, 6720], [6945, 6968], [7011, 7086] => 1.34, 1.49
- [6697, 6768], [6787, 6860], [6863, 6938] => 5.79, 0.918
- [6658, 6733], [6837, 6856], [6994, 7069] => 5.47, 1.24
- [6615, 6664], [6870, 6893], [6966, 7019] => 7.37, 1.4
